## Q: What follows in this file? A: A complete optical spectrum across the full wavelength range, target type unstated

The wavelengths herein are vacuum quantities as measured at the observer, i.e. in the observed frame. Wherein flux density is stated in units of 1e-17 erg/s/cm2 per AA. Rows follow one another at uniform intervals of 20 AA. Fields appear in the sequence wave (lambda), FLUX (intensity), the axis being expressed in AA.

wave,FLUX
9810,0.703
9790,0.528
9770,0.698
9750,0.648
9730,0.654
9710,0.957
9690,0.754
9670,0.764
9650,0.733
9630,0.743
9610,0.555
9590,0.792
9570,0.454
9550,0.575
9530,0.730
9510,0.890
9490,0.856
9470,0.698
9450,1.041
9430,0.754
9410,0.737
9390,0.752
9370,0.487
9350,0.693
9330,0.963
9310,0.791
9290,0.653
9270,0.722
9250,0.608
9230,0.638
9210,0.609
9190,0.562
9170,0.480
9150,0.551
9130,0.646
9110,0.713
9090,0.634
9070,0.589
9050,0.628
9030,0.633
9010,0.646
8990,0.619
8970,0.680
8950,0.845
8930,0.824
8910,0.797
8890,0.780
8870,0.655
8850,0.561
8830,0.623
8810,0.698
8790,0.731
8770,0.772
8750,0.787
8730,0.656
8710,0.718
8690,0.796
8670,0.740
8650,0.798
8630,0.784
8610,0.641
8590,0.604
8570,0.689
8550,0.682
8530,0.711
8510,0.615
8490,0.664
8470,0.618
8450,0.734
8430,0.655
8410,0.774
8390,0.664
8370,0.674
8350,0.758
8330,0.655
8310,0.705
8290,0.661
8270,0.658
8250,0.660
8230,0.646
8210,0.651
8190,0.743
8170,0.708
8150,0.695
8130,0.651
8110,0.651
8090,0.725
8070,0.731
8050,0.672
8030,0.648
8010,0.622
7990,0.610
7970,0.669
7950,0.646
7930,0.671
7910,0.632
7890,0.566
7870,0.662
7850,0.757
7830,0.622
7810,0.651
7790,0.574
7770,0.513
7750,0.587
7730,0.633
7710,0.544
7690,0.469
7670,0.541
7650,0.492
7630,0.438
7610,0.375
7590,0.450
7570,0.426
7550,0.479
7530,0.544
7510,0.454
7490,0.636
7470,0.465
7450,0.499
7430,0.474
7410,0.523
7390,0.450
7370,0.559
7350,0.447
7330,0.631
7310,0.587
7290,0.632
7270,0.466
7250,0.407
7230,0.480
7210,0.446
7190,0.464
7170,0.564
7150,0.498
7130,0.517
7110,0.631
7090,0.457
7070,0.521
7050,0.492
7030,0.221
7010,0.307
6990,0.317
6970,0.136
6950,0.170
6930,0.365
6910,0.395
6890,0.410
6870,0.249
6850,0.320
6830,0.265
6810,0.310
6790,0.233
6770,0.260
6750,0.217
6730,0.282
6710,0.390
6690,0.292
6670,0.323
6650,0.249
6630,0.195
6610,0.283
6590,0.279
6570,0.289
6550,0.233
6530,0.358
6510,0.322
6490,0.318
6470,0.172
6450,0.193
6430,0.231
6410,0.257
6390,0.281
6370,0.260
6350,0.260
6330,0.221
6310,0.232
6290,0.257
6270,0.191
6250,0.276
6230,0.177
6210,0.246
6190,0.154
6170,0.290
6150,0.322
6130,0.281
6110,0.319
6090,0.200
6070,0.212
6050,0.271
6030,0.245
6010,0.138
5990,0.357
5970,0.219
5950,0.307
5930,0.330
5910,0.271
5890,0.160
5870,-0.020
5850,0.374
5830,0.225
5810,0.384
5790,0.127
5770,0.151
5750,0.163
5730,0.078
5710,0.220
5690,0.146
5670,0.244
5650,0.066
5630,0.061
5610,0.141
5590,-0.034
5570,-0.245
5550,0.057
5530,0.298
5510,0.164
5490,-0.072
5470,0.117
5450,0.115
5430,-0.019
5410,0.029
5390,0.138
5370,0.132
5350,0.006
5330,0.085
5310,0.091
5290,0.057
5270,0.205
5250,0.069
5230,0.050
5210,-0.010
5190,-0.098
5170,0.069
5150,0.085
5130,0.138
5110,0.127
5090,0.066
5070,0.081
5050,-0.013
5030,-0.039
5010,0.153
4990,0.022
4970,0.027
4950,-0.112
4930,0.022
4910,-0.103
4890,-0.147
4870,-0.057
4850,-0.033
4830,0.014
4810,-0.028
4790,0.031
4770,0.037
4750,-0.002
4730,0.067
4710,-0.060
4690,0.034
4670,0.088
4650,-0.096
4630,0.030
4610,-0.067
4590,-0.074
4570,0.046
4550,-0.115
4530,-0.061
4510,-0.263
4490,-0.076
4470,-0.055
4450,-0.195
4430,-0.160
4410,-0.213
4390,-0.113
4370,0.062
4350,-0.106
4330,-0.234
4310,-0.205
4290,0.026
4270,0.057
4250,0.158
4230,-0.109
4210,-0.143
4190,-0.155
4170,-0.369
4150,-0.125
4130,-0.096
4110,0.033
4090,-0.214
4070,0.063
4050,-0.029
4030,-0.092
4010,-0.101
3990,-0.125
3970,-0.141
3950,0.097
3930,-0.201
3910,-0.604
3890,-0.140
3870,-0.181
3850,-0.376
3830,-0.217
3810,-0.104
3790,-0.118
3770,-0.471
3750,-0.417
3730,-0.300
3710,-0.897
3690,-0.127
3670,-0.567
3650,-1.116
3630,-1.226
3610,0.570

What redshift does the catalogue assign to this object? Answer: 0.77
